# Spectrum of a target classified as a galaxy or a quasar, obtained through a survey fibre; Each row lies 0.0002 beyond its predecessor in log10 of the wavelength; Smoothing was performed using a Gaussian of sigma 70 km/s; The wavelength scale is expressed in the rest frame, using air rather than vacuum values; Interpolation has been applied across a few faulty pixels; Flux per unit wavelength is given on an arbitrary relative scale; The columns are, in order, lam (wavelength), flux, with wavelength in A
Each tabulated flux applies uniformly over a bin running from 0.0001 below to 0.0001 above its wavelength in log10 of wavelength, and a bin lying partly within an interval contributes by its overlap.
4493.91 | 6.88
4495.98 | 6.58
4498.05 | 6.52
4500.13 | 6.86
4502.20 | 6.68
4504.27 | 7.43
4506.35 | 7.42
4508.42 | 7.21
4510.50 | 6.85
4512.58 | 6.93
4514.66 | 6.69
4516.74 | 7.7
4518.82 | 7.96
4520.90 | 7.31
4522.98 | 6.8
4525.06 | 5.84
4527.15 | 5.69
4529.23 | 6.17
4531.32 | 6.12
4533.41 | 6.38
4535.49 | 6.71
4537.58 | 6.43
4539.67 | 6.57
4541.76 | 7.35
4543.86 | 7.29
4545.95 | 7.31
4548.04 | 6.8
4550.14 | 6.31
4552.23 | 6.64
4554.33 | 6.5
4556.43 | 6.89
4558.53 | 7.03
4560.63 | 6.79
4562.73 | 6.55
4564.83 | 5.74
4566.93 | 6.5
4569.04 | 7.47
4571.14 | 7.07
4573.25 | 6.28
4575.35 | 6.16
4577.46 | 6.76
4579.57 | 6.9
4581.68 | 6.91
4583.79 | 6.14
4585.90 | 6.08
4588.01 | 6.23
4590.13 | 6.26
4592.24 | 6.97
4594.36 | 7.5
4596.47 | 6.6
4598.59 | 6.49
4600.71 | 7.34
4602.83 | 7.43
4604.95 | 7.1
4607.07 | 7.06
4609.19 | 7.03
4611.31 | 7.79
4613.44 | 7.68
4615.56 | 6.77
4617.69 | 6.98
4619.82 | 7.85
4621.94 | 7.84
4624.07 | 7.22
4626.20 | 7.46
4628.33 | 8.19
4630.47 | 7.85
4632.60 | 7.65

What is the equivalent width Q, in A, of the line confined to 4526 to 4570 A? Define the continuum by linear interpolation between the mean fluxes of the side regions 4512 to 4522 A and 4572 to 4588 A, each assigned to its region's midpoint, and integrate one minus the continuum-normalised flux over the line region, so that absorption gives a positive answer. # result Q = 1.7 A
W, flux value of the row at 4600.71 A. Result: 7.34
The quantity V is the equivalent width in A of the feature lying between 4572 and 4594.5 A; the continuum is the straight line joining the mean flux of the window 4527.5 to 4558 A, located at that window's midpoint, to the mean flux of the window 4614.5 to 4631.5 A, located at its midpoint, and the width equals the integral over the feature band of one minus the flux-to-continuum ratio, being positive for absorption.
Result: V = 1.8 A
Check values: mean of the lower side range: 6.66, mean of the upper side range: 7.52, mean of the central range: 6.53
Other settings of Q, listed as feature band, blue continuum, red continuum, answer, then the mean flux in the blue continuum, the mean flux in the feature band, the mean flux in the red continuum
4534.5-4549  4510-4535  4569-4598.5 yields -0.53 A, 6.7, 6.92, 6.63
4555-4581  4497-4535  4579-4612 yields 0.61 A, 6.81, 6.68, 6.85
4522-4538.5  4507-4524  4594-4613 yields 2.11 A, 7.19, 6.27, 7.15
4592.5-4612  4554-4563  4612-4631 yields 0.47 A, 6.79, 7.13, 7.53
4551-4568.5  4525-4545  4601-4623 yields 0.42 A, 6.49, 6.6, 7.35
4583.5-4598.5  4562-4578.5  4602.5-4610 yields 0.74 A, 6.57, 6.56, 7.14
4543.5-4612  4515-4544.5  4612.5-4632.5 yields 3.57 A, 6.73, 6.78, 7.54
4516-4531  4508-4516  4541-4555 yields 0.39 A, 6.92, 6.73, 6.88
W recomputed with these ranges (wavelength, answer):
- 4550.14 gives 6.31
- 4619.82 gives 7.85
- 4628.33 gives 8.19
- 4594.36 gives 7.5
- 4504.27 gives 7.43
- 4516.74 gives 7.7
